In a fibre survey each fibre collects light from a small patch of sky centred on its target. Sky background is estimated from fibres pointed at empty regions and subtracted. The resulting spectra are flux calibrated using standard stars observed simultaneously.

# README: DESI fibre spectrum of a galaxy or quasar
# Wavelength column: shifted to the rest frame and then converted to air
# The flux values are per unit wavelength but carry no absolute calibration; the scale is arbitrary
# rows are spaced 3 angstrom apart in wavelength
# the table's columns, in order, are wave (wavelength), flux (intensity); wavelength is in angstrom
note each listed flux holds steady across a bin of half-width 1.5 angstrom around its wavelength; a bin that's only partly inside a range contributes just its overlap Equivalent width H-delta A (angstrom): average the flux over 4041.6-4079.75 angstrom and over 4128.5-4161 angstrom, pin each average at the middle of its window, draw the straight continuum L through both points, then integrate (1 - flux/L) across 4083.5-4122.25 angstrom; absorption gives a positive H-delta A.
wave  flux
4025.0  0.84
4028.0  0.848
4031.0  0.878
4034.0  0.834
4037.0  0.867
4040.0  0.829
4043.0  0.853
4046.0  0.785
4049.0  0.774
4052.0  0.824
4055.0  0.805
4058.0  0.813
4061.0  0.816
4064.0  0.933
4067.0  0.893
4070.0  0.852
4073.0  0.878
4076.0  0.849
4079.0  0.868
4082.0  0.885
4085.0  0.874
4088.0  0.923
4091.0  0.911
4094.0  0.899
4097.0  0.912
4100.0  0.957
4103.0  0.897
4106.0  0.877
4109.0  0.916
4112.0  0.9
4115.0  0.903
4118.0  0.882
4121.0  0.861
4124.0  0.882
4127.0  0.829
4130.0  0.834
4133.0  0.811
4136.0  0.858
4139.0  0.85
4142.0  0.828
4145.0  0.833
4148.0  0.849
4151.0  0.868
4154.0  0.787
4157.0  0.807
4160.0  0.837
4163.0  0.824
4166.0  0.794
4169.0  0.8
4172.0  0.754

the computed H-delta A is -3.0 angstrom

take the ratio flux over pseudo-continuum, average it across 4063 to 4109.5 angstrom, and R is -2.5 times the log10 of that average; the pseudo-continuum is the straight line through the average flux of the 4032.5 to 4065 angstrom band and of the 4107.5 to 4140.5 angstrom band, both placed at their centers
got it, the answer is -0.06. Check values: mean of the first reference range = 0.829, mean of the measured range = 0.894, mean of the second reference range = 0.866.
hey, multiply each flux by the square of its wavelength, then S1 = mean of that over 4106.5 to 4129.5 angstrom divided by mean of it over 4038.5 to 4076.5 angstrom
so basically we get 1.08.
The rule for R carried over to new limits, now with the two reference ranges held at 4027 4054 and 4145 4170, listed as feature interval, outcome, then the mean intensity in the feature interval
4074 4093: -0.072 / 0.885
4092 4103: -0.114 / 0.919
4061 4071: -0.068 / 0.883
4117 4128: -0.051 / 0.864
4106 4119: -0.092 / 0.898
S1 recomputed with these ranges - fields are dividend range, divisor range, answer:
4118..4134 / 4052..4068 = 1.03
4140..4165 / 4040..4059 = 1.08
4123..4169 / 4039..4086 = 1.02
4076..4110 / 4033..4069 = 1.10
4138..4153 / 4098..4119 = 0.95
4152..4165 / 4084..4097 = 0.93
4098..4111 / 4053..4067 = 1.10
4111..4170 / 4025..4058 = 1.07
